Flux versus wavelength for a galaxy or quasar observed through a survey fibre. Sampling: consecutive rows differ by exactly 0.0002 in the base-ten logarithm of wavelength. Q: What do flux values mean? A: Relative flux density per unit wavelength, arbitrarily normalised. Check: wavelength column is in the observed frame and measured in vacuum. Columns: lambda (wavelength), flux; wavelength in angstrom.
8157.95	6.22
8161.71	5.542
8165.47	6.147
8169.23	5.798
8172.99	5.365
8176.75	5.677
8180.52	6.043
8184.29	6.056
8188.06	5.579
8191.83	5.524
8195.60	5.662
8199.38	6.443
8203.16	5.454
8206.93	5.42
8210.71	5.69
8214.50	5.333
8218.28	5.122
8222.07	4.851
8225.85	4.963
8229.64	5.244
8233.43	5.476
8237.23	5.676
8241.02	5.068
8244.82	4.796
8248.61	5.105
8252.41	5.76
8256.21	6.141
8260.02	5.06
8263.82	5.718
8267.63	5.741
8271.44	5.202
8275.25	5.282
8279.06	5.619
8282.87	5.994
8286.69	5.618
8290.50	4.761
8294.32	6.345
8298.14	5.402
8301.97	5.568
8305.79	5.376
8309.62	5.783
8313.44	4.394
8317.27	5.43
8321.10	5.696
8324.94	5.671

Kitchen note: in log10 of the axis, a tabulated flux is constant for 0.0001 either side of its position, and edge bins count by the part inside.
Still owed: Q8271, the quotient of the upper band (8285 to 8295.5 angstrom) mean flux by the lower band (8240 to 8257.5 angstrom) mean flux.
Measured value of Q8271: 1.03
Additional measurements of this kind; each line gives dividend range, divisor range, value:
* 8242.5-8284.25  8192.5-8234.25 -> 1.01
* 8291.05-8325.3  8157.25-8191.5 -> 0.95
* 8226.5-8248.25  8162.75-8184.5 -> 0.90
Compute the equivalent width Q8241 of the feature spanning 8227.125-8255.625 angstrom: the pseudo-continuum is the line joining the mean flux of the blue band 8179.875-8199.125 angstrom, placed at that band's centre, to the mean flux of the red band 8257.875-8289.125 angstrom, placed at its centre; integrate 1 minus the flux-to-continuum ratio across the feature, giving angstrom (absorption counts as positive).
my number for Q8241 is 1.5 angstrom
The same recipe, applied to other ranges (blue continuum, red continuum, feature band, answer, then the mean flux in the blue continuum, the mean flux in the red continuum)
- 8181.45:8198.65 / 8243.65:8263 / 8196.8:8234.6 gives 1.5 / 5.77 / 5.42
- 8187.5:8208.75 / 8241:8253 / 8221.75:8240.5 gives 0.2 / 5.69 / 5.14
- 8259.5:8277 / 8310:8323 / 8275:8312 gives -1.7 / 5.43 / 5.25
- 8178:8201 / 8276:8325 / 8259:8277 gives 0.6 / 5.87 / 5.5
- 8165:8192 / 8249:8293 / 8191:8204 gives -0.2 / 5.77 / 5.53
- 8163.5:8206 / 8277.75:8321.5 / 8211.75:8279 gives 3.5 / 5.79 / 5.49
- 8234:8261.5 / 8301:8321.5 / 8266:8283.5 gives -0.6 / 5.38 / 5.34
